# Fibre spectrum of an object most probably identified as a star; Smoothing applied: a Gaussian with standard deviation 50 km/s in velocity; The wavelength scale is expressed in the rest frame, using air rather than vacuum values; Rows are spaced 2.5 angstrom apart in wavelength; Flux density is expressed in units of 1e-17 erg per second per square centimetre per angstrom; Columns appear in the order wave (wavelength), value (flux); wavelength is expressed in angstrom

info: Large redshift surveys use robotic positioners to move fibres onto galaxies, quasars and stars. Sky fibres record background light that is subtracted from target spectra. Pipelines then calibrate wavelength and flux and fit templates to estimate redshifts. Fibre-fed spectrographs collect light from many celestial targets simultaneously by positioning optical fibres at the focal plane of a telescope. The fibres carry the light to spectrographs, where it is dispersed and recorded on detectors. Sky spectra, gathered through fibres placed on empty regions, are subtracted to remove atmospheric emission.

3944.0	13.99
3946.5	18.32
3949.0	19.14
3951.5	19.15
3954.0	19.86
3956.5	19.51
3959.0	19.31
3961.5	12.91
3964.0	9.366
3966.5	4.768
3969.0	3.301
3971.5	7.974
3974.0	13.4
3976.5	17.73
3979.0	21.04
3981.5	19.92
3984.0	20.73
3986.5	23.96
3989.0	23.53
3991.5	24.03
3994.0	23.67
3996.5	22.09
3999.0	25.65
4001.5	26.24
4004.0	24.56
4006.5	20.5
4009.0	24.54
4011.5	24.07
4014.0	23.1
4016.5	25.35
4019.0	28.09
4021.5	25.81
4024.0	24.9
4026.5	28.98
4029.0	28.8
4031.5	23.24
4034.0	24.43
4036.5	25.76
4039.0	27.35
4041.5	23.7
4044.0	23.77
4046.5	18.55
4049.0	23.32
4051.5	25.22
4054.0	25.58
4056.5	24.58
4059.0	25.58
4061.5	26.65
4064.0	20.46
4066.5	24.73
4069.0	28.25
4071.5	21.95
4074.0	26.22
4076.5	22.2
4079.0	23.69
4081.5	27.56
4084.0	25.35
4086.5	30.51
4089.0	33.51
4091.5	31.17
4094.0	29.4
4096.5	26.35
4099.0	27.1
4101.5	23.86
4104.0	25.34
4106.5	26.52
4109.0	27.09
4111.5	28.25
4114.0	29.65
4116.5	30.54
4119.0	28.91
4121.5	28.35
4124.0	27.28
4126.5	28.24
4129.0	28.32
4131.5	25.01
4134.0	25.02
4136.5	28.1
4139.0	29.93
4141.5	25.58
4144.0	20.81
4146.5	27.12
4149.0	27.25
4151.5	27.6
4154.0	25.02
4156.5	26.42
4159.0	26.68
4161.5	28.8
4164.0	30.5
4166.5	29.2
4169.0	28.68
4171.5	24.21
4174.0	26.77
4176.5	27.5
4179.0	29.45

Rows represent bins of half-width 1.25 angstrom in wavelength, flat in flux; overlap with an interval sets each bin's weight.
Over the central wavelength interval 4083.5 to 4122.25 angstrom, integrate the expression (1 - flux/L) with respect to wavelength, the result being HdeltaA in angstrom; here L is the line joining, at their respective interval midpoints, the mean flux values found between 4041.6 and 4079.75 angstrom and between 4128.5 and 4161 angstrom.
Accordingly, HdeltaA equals -4.7 angstrom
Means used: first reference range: 24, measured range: 28.3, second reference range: 26.4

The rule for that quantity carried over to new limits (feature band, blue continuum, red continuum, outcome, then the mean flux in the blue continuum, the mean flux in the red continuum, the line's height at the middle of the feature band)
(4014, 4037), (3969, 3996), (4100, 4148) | -5.0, 18.9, 27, 21.4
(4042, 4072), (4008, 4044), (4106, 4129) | 2.7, 25.5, 28.4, 26.5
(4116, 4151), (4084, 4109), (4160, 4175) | 1.1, 28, 28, 28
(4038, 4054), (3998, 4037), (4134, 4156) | 1.1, 25.2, 26.3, 25.5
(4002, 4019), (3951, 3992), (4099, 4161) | -4.6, 16.3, 27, 18.9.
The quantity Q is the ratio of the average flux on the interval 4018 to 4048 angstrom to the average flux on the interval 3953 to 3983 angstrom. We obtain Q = 1.8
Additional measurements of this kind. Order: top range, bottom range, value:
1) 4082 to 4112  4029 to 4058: 1.14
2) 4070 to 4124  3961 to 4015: 1.44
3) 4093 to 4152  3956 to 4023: 1.37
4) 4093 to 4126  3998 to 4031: 1.09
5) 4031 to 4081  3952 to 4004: 1.34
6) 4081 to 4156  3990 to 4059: 1.11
